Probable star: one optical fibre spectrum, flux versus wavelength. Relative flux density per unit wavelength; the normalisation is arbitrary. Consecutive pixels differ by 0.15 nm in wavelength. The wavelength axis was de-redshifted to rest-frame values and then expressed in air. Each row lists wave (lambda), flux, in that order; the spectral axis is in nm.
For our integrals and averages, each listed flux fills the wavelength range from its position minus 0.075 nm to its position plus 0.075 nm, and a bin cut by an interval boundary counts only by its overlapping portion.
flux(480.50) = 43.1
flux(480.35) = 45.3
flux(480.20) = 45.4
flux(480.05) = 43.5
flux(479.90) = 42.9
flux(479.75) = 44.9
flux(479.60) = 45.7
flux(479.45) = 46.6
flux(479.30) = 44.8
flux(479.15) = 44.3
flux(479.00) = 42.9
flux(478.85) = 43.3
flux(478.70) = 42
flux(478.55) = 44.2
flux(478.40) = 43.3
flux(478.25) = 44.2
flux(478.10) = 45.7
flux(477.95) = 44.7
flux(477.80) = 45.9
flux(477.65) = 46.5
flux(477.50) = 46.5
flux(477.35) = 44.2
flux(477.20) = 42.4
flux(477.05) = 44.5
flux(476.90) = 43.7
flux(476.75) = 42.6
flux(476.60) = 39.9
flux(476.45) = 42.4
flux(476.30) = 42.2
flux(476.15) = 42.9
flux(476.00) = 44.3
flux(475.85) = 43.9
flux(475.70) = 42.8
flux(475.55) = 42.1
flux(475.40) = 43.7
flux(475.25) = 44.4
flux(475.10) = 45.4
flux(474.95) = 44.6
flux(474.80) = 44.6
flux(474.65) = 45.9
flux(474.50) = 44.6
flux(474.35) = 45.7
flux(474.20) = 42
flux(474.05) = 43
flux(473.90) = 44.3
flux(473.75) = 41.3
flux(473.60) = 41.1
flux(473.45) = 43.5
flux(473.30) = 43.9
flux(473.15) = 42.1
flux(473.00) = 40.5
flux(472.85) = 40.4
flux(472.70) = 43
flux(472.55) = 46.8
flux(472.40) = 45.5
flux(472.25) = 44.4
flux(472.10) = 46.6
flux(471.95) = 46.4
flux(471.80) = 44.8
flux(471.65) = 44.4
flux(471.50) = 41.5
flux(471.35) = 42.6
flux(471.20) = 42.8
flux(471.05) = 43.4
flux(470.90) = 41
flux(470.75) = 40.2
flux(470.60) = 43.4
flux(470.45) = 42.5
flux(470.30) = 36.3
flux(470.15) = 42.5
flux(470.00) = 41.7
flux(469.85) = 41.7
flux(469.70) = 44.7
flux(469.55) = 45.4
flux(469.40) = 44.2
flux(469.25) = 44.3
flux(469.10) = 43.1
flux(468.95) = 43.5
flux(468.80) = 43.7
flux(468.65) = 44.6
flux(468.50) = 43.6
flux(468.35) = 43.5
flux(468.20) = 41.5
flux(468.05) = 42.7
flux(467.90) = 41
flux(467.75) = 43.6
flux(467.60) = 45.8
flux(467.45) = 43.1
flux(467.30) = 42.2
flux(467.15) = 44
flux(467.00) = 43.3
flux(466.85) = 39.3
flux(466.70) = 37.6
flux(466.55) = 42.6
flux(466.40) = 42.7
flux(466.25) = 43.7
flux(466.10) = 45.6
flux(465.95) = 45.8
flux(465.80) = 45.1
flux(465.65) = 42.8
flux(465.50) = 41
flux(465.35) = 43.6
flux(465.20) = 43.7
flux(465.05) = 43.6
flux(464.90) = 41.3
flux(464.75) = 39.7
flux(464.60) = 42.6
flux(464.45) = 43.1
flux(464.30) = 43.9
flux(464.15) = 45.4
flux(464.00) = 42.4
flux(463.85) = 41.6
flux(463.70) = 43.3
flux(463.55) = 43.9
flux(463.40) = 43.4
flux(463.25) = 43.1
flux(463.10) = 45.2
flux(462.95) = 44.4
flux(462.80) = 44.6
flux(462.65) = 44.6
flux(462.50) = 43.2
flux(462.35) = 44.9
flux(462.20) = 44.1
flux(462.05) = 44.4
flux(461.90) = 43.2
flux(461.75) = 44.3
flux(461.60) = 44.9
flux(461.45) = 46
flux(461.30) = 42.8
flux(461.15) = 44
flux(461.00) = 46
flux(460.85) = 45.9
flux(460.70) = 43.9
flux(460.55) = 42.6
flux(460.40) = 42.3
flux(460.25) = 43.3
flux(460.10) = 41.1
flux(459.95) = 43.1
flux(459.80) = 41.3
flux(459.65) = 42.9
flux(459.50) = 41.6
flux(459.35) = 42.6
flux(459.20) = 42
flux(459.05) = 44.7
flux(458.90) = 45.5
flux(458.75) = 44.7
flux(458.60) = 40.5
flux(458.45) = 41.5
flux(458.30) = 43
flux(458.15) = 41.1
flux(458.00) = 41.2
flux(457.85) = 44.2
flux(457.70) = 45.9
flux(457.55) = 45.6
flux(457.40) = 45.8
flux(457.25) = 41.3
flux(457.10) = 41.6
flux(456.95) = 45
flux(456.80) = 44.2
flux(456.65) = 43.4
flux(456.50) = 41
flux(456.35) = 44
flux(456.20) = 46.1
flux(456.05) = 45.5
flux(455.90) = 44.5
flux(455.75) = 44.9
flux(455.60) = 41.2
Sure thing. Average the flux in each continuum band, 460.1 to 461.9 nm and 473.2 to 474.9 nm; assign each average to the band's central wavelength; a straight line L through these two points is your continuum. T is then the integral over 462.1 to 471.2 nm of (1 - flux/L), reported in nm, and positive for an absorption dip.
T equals 0.167 nm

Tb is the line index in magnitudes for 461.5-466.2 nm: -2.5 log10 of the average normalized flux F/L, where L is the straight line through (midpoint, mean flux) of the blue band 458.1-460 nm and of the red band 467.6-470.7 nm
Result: -0.02 mag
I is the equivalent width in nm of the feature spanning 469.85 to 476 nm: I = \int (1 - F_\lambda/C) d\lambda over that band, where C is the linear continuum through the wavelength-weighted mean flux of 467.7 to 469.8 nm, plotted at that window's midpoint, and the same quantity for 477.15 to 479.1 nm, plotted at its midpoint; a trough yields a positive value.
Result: 0.09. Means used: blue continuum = 43.5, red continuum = 44.3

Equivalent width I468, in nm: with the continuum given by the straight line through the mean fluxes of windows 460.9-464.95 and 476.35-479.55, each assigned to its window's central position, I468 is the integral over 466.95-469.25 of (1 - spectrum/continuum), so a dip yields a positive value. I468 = 0.03 nm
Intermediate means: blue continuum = 43.7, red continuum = 44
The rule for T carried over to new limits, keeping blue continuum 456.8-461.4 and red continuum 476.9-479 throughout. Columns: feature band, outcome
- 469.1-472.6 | 0.049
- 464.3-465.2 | 0.026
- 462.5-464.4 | -0.012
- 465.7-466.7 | -0.001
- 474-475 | -0.005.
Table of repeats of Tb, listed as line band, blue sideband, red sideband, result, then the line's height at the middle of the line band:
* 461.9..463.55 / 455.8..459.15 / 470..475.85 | -0.02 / 43.5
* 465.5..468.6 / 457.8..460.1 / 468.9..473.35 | 0.00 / 42.9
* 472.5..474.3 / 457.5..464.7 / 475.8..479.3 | 0.03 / 43.7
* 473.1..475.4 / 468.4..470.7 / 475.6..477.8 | -0.01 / 43.4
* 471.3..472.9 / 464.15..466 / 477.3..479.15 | -0.01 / 43.8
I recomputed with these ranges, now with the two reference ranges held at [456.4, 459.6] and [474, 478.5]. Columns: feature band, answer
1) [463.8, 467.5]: 0.06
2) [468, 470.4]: 0.04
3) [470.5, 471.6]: 0.04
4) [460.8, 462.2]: -0.04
